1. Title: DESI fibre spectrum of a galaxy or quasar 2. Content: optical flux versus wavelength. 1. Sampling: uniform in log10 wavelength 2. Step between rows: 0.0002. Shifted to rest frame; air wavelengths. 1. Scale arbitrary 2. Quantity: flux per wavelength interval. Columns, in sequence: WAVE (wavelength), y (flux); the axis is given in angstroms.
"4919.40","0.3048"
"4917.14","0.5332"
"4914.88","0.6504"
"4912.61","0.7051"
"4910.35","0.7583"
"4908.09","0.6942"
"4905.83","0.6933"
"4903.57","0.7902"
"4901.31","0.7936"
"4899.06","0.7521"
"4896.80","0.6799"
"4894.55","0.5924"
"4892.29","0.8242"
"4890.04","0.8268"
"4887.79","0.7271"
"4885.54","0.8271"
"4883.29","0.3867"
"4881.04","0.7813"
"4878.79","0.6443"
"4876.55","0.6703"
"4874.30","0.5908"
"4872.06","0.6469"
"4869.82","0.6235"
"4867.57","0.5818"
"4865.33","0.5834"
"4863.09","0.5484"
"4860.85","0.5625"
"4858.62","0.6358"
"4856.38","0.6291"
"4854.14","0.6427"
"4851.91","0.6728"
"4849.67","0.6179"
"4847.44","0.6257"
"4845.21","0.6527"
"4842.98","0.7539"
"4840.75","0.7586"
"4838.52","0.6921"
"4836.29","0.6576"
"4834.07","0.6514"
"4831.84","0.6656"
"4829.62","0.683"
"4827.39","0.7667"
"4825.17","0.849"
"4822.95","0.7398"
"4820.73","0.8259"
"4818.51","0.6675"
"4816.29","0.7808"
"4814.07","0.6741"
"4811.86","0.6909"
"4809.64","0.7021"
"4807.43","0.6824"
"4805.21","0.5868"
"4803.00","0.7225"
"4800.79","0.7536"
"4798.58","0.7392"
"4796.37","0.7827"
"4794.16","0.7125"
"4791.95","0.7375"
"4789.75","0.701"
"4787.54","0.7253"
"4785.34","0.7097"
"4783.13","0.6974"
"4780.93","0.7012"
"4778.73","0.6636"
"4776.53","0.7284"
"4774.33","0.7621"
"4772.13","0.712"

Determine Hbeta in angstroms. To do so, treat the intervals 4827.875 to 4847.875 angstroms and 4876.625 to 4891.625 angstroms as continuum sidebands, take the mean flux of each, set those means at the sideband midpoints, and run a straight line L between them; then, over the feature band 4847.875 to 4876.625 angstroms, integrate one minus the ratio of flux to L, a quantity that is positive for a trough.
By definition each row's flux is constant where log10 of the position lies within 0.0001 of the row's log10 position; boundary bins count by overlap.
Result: 3.32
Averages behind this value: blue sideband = 0.687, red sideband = 0.701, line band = 0.614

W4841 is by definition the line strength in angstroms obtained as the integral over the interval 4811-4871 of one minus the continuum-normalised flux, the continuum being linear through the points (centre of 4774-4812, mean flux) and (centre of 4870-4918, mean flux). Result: 2.3 angstroms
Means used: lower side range 0.71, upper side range 0.693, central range 0.675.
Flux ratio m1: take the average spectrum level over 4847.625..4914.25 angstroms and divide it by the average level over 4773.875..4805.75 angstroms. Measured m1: 0.94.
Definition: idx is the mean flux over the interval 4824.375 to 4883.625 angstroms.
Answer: 0.653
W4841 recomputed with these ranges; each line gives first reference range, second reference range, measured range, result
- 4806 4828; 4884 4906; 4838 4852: 1.1 angstroms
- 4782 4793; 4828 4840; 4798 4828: -1.4 angstroms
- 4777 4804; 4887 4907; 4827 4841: 0.8 angstroms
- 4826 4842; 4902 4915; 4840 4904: 3.9 angstroms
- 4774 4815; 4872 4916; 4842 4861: 1.6 angstroms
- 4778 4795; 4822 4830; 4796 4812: 0.6 angstroms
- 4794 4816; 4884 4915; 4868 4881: 1.5 angstroms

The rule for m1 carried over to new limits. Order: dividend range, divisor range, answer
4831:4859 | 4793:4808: 0.94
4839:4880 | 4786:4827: 0.88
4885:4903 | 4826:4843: 1.07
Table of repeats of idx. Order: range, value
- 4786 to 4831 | 0.726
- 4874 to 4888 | 0.661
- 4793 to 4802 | 0.746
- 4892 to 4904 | 0.73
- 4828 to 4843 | 0.693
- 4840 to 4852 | 0.678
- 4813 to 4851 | 0.709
